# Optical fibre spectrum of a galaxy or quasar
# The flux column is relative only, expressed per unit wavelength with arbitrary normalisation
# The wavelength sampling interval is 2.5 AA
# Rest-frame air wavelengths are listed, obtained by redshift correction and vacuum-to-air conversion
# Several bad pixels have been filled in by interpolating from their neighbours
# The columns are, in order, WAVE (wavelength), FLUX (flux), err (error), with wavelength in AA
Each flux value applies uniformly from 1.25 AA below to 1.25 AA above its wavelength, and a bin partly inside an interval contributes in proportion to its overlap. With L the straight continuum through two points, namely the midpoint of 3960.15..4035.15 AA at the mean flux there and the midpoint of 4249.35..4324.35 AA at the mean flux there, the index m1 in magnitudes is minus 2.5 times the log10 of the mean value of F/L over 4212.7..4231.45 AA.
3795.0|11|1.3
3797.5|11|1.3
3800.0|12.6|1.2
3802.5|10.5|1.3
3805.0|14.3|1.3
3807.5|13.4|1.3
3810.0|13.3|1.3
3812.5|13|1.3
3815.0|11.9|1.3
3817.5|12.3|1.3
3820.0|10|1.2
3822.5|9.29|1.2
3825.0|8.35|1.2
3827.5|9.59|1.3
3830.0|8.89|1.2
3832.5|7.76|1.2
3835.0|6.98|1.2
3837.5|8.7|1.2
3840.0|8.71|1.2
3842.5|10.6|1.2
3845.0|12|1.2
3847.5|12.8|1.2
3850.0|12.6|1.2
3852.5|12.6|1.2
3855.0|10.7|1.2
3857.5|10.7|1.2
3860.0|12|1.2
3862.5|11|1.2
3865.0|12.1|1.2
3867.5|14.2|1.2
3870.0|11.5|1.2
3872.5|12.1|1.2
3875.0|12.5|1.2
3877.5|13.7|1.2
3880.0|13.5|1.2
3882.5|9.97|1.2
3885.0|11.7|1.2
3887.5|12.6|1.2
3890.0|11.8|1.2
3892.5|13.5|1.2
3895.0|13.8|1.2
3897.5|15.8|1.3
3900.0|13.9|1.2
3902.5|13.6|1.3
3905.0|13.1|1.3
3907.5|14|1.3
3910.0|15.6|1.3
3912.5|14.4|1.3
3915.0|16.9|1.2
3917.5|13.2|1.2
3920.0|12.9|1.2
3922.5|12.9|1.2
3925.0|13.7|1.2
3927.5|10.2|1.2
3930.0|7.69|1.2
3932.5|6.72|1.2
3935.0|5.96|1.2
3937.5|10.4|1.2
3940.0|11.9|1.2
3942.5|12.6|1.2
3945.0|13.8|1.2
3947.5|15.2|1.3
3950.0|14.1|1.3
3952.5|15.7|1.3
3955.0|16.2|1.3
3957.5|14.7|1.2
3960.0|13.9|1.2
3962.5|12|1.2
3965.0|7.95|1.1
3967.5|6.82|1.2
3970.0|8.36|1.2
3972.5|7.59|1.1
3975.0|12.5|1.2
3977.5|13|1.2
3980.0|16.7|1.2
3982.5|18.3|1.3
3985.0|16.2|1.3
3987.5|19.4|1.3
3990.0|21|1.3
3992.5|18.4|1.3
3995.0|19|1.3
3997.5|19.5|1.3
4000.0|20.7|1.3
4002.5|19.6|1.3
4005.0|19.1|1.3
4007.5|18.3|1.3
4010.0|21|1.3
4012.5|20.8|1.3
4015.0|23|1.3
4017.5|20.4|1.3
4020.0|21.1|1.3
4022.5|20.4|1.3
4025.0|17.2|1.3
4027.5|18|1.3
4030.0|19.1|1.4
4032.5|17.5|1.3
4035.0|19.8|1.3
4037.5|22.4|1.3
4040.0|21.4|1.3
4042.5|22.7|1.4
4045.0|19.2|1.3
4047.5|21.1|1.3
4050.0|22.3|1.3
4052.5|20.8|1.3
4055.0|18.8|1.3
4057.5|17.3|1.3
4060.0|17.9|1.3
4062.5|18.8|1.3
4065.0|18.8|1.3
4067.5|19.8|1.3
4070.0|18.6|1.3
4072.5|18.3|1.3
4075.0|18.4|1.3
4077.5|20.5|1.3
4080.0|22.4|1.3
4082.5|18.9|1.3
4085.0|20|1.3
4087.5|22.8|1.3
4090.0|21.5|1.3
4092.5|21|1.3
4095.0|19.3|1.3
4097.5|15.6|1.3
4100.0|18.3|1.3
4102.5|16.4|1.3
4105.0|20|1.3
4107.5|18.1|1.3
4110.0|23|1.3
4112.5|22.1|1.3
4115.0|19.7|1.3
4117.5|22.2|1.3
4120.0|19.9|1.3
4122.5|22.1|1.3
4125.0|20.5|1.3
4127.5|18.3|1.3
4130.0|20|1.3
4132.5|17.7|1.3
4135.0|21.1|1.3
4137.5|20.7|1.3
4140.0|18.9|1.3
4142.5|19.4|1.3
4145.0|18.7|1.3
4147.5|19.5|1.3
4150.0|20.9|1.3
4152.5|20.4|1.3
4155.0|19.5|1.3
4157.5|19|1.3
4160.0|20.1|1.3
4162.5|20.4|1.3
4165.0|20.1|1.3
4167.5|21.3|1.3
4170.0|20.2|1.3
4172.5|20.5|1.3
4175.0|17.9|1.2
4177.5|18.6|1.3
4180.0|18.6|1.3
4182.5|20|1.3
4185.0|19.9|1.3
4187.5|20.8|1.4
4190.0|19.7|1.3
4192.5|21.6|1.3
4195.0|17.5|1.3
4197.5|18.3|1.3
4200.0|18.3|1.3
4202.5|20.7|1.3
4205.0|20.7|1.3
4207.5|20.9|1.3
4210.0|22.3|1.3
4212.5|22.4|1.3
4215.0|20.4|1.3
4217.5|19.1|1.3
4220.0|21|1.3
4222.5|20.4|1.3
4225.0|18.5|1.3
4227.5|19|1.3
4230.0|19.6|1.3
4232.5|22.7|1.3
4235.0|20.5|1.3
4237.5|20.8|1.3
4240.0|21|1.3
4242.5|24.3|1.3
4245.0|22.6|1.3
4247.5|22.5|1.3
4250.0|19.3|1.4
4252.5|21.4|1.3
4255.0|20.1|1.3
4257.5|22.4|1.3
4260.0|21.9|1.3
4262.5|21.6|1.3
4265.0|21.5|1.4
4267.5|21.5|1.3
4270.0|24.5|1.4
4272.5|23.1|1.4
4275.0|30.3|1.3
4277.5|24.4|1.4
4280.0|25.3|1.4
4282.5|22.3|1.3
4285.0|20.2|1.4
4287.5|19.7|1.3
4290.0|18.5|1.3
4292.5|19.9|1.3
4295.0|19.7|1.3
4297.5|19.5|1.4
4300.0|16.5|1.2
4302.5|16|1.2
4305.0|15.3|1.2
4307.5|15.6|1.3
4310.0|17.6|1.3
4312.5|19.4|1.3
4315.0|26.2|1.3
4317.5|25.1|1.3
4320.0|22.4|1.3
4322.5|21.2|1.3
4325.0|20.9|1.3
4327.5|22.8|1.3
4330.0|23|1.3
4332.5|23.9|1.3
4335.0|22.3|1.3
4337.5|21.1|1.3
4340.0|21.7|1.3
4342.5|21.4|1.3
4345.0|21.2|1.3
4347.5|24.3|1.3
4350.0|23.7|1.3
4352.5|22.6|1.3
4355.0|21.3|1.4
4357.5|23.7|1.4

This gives 0.02 mag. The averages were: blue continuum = 17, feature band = 19.9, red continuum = 21.1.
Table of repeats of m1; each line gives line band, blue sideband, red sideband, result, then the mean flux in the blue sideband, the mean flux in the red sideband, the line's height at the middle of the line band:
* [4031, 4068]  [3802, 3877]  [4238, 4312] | -0.245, 11.2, 21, 15.9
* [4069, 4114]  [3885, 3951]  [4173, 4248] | -0.149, 12.7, 20.3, 17.2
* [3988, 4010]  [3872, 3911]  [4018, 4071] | -0.104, 13.2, 19.7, 17.8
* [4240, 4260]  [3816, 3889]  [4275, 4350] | -0.104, 11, 21.1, 19.8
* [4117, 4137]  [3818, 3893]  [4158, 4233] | -0.111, 11.1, 20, 18.2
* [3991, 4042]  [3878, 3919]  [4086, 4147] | -0.171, 13.6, 19.9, 17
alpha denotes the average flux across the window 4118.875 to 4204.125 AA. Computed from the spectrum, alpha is 19.7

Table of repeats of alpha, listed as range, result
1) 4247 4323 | 21.1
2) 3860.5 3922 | 13.2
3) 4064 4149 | 19.8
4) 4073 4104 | 19.6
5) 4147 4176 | 20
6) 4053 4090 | 19.5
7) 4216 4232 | 19.8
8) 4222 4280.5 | 22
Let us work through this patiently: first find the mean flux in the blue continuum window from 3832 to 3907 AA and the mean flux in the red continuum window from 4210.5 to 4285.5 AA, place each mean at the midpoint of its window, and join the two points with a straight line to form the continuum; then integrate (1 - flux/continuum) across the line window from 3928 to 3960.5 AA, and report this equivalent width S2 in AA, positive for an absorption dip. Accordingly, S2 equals 4.2 AA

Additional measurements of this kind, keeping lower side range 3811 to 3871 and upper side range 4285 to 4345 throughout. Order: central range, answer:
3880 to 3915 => -4.6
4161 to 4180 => -2.5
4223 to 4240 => -1.4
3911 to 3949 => 1.9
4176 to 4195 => -2.0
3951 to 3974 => 3.0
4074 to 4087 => -3.8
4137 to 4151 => -2.2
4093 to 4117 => -4.7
